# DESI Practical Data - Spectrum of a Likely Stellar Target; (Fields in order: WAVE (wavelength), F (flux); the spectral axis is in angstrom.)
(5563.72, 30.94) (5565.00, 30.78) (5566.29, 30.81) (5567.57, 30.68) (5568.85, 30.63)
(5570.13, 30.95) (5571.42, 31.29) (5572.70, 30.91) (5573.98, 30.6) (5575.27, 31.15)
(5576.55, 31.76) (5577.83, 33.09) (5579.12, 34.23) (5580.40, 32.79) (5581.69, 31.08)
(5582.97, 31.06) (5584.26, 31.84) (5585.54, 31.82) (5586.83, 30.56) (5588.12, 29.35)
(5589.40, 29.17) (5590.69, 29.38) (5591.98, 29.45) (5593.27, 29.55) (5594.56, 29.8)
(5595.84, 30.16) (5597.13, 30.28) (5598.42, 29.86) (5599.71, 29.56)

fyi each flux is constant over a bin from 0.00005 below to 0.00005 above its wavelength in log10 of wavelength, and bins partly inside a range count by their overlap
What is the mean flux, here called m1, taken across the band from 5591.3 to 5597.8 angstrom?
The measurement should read 29.8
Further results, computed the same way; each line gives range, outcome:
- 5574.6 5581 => 32.6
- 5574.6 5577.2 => 31.5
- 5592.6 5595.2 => 29.7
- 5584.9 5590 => 30.2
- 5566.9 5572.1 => 30.9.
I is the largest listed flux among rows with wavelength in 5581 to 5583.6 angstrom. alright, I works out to 31.08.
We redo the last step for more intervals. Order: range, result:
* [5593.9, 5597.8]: 30.28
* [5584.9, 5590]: 31.82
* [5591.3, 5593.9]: 29.55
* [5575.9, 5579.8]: 34.23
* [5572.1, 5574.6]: 30.91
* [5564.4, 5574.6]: 31.29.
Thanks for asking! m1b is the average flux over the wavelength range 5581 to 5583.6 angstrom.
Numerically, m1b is 31.1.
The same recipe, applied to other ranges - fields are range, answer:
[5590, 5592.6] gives 29.3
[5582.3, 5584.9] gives 31.5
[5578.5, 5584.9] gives 32.2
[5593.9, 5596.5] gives 30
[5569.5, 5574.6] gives 30.9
